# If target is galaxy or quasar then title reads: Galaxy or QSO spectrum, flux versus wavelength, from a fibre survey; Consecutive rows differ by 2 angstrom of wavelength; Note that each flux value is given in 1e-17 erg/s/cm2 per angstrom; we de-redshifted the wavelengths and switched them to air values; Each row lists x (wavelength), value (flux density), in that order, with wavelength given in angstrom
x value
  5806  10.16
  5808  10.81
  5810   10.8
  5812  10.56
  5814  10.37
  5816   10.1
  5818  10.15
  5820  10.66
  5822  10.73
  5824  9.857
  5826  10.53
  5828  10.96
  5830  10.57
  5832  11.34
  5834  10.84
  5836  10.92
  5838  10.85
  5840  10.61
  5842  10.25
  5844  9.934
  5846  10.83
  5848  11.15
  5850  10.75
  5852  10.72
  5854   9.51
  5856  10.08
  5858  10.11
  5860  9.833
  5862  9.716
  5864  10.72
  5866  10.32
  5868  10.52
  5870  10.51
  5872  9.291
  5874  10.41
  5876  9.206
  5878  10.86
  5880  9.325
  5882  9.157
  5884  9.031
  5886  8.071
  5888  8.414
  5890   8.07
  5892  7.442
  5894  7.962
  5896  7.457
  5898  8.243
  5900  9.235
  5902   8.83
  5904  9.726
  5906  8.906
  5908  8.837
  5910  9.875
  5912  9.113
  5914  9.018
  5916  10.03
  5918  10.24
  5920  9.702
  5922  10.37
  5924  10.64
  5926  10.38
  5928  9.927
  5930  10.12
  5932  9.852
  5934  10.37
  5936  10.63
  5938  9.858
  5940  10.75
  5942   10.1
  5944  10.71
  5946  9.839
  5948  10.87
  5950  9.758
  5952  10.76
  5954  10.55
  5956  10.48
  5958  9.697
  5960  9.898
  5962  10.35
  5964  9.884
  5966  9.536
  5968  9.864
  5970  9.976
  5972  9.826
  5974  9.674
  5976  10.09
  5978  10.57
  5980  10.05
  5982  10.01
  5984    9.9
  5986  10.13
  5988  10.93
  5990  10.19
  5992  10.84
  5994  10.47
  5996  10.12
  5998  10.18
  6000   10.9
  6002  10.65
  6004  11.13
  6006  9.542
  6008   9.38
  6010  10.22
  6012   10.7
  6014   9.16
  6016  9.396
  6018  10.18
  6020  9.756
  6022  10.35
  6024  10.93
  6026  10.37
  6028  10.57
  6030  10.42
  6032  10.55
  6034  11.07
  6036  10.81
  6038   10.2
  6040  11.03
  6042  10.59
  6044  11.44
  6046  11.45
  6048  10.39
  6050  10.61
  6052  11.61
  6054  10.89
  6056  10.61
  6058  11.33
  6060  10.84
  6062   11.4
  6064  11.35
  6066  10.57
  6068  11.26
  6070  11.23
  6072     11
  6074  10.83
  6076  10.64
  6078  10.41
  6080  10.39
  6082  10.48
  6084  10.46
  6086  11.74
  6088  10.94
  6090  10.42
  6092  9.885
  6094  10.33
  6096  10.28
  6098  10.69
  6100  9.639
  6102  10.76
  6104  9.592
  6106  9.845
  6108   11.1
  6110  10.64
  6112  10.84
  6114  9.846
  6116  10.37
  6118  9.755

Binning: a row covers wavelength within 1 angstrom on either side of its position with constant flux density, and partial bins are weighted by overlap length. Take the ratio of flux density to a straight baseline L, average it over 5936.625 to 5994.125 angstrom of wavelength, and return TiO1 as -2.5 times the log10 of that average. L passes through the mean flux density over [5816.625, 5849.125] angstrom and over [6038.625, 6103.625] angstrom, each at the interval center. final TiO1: 0.054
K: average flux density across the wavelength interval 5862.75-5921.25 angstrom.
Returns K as 9.27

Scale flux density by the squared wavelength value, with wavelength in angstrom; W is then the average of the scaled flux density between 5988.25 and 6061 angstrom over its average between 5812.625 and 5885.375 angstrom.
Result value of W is 1.1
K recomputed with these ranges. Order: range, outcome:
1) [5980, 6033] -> 10.3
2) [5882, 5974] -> 9.62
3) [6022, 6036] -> 10.6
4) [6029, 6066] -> 10.9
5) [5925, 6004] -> 10.2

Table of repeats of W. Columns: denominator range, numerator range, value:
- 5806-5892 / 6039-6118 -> 1.14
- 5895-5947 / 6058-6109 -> 1.16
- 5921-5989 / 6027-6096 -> 1.10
